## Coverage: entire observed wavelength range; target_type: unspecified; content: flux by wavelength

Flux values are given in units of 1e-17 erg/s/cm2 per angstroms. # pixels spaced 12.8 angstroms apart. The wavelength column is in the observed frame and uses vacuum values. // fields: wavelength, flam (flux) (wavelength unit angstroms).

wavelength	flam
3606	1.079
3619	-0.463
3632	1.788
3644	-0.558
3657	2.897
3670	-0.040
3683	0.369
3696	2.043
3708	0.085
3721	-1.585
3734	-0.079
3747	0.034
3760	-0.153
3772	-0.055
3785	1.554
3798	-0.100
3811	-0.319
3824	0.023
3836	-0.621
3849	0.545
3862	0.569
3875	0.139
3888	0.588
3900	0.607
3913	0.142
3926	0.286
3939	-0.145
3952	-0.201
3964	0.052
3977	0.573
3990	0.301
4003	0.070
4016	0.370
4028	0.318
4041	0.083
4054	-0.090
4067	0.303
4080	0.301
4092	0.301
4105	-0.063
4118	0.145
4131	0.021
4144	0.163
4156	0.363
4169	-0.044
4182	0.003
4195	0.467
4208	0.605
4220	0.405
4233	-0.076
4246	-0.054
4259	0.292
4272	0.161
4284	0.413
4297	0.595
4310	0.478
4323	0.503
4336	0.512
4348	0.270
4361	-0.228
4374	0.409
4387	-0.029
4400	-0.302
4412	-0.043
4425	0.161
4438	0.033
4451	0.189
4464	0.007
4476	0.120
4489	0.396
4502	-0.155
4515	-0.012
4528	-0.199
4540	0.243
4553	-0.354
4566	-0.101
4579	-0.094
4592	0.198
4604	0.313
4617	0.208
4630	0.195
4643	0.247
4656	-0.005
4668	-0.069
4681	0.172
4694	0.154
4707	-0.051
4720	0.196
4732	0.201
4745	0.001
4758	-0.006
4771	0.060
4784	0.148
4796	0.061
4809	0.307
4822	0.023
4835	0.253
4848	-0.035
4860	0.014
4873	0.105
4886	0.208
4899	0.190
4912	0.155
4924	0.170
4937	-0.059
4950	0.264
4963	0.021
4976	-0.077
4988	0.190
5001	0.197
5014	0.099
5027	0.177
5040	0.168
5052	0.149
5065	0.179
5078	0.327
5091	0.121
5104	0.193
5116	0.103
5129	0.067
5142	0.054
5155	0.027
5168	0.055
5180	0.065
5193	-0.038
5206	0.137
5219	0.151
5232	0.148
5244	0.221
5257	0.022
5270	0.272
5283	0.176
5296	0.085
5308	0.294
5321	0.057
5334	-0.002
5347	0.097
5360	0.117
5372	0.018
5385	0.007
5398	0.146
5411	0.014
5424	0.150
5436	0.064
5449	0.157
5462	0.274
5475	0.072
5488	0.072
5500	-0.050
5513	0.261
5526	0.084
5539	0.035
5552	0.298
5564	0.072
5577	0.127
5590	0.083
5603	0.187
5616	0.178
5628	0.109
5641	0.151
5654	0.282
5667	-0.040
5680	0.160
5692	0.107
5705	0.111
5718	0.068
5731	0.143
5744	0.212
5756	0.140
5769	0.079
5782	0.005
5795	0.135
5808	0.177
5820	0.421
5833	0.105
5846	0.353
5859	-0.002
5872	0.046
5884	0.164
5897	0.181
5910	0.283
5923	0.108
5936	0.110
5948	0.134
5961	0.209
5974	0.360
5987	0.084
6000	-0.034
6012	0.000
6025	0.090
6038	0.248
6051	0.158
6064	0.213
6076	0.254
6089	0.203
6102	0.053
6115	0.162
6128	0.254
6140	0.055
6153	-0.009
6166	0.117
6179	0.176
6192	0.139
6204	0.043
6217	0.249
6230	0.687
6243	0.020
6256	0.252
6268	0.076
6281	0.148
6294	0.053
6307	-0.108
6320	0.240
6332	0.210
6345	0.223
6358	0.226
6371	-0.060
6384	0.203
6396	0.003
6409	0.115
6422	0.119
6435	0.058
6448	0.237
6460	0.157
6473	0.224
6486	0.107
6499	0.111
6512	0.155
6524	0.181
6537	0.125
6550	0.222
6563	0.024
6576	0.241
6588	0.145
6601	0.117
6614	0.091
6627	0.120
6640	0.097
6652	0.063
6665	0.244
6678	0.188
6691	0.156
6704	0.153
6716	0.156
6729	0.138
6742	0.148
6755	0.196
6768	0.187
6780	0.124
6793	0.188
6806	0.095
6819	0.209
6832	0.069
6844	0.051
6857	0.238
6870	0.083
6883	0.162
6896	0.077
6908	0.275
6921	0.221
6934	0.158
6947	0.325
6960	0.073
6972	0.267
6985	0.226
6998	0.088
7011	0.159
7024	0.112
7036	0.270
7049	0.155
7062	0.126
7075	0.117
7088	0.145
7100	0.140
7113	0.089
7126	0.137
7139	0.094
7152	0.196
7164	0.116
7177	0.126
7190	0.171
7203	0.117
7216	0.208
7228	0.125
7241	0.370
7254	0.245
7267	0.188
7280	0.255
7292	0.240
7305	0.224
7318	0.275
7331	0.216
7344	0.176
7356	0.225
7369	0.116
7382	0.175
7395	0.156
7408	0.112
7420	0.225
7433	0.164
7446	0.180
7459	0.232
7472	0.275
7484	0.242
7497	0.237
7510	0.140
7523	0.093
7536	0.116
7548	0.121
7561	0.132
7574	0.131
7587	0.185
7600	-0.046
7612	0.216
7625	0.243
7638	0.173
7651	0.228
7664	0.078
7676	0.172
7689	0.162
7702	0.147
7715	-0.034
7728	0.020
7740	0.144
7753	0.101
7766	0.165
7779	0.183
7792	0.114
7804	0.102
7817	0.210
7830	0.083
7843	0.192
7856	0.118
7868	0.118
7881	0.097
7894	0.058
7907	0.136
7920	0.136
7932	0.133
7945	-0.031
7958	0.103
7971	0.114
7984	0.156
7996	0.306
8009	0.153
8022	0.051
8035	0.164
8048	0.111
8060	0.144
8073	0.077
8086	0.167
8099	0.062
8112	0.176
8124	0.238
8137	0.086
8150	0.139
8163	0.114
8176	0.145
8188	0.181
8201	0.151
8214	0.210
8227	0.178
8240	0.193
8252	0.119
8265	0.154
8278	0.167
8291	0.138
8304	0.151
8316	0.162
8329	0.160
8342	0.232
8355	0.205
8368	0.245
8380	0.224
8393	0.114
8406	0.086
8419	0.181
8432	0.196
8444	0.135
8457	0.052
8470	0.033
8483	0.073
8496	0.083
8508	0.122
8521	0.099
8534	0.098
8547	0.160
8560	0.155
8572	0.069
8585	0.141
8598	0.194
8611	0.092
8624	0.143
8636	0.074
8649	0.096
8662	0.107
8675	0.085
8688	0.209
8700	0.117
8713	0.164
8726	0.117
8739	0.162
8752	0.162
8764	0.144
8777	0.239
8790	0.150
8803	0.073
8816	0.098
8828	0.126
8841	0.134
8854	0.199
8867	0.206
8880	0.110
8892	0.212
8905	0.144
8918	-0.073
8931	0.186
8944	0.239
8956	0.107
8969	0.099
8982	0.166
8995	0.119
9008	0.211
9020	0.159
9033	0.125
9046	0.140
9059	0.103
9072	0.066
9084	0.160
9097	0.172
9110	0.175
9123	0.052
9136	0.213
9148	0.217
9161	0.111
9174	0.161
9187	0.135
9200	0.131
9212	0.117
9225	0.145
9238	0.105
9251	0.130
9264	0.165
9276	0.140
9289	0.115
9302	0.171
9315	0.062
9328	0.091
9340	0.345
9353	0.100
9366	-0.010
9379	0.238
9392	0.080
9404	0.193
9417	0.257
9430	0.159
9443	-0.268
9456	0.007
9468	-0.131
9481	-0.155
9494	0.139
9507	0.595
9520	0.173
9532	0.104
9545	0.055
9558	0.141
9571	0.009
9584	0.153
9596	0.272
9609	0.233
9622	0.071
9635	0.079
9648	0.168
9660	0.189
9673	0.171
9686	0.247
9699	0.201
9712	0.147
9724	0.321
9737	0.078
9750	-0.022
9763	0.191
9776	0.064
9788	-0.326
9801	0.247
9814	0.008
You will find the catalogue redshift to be 0.670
